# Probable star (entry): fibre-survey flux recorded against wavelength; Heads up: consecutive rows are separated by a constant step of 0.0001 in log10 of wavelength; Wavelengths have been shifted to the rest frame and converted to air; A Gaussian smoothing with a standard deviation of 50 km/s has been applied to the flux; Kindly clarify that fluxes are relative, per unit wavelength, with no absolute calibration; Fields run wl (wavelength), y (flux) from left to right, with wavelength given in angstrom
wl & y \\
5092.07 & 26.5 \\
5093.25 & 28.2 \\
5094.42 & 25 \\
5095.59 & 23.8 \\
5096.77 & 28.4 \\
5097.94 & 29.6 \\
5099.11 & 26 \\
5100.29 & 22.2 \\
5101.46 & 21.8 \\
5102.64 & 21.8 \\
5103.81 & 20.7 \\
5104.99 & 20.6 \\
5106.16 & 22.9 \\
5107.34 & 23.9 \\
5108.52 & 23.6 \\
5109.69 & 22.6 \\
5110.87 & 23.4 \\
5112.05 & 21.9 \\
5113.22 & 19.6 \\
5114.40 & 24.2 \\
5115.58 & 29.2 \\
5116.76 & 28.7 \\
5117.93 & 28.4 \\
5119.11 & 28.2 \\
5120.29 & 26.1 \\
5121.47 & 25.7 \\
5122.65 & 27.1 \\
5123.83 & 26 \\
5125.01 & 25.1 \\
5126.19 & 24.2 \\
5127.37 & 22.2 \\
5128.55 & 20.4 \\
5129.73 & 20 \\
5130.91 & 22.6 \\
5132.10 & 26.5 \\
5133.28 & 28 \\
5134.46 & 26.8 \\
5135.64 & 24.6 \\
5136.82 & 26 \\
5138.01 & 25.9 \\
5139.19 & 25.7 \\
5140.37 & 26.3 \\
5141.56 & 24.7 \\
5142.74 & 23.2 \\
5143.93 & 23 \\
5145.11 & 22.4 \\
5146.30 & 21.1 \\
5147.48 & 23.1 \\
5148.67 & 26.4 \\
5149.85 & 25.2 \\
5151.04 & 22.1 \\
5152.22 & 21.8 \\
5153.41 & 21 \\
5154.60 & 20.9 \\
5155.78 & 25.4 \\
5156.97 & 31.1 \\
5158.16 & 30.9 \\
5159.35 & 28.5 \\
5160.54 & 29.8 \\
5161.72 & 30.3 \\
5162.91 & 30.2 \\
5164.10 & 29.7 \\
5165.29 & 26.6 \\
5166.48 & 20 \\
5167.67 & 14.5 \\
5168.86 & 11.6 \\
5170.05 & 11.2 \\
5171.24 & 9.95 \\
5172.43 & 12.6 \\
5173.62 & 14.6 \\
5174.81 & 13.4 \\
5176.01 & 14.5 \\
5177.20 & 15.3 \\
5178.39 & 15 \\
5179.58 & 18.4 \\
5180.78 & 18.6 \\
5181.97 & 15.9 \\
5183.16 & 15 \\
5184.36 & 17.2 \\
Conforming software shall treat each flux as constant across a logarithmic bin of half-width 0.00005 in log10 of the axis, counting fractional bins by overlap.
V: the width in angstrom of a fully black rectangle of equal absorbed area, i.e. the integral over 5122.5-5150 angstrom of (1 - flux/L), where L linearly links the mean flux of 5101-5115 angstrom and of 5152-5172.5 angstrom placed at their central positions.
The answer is -2.2 angstrom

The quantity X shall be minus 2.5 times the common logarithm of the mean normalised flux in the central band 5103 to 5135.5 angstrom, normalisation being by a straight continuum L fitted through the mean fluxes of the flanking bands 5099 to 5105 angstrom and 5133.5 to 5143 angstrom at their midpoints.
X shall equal -0.03 mag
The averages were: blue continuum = 22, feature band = 24.4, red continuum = 25.6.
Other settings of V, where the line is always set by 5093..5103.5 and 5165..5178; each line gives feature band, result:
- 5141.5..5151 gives -2.76 angstrom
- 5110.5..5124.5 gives -2.21 angstrom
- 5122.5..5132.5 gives -1.30 angstrom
